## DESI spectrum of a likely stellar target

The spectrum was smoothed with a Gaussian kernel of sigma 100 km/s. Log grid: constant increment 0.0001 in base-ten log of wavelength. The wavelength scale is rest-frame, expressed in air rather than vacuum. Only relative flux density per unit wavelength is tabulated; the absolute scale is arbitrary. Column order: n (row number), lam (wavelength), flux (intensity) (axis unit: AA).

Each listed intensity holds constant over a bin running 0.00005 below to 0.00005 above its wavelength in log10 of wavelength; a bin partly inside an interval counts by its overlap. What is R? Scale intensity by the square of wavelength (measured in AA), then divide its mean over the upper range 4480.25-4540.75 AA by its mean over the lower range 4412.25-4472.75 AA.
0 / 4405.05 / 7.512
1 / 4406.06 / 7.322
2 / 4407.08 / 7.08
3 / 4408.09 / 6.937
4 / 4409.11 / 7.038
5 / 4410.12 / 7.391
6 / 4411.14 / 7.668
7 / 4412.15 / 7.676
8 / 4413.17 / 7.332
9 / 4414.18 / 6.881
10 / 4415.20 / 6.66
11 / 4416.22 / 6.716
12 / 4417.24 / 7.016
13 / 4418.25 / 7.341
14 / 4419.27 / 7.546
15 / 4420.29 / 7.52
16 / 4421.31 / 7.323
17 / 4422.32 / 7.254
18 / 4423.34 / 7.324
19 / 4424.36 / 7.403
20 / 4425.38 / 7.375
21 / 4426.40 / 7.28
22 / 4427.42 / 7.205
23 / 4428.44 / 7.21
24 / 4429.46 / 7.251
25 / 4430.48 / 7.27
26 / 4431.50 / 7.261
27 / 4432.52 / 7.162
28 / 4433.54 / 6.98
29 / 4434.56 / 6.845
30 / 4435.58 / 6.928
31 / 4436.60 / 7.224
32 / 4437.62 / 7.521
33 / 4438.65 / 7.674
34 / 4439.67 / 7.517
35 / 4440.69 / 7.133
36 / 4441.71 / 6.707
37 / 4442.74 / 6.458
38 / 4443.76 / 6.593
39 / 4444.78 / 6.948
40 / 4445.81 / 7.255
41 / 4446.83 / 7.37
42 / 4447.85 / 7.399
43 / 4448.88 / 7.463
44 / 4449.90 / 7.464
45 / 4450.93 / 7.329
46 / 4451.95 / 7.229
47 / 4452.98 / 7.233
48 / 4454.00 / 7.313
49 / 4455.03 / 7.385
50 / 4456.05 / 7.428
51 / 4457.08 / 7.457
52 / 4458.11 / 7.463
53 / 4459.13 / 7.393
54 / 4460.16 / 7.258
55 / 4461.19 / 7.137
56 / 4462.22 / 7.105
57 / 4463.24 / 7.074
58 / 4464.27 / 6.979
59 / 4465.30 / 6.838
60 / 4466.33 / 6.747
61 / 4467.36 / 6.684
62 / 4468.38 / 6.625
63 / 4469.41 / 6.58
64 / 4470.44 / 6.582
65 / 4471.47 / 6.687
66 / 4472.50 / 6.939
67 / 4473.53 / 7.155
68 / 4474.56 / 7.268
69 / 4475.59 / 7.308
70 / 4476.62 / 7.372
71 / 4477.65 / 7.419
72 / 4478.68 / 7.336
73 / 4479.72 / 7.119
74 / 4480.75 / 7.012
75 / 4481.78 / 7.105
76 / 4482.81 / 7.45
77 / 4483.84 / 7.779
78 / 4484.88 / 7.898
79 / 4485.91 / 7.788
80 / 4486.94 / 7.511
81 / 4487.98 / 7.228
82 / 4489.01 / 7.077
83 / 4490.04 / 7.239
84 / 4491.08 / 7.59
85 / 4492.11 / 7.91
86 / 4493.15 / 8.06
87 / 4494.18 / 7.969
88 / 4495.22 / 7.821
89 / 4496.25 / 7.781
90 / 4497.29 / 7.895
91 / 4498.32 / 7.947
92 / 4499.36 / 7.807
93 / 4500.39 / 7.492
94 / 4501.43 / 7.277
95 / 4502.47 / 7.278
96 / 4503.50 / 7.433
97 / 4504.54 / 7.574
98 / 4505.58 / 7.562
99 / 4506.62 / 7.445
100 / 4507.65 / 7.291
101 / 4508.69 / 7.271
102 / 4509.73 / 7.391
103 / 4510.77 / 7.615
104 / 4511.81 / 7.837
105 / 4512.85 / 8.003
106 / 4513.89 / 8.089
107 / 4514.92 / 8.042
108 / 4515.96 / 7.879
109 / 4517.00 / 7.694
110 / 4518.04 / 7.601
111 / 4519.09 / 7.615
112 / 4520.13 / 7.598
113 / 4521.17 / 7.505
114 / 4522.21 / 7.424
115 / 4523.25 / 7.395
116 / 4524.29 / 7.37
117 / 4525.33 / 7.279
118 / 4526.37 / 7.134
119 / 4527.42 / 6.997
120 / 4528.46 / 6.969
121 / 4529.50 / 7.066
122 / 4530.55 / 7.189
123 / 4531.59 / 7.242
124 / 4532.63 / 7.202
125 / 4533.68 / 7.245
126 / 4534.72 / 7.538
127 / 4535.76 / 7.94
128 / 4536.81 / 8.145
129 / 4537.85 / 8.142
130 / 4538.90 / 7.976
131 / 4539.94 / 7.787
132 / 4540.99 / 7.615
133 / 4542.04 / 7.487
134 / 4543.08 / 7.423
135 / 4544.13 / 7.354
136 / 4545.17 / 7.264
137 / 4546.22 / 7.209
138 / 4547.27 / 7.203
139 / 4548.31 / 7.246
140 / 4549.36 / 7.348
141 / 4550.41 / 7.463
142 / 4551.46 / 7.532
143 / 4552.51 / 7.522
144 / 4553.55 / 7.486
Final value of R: 1.09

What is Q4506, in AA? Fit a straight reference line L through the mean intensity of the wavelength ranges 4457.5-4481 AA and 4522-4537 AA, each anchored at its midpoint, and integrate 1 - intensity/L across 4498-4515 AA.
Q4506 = -0.88 AA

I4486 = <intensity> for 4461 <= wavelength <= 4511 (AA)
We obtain 7.34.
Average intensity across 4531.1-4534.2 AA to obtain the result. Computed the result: 7.23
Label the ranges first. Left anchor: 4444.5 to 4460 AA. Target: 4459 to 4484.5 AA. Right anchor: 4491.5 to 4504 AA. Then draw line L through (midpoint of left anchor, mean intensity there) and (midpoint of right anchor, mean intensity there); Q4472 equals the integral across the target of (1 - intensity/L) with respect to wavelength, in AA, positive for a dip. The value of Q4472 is 1.46 AA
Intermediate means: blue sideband 7.35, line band 7.08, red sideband 7.73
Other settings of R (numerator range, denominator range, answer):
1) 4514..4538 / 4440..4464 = 1.07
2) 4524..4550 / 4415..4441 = 1.08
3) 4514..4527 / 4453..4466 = 1.07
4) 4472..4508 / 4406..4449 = 1.07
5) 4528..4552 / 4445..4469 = 1.08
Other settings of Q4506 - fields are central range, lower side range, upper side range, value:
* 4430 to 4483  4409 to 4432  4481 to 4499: 2.3 AA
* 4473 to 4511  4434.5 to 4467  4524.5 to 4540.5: -0.9 AA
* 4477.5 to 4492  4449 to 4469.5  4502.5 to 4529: -0.2 AA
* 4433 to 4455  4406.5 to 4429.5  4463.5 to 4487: 0.0 AA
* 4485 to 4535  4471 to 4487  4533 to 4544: -0.1 AA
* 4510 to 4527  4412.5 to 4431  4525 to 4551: -0.5 AA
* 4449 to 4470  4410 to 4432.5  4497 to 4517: 0.8 AA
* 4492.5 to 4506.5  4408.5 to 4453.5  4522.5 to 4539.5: -0.6 AA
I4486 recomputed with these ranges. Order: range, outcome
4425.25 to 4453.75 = 7.19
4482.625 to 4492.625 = 7.55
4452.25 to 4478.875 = 7.11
